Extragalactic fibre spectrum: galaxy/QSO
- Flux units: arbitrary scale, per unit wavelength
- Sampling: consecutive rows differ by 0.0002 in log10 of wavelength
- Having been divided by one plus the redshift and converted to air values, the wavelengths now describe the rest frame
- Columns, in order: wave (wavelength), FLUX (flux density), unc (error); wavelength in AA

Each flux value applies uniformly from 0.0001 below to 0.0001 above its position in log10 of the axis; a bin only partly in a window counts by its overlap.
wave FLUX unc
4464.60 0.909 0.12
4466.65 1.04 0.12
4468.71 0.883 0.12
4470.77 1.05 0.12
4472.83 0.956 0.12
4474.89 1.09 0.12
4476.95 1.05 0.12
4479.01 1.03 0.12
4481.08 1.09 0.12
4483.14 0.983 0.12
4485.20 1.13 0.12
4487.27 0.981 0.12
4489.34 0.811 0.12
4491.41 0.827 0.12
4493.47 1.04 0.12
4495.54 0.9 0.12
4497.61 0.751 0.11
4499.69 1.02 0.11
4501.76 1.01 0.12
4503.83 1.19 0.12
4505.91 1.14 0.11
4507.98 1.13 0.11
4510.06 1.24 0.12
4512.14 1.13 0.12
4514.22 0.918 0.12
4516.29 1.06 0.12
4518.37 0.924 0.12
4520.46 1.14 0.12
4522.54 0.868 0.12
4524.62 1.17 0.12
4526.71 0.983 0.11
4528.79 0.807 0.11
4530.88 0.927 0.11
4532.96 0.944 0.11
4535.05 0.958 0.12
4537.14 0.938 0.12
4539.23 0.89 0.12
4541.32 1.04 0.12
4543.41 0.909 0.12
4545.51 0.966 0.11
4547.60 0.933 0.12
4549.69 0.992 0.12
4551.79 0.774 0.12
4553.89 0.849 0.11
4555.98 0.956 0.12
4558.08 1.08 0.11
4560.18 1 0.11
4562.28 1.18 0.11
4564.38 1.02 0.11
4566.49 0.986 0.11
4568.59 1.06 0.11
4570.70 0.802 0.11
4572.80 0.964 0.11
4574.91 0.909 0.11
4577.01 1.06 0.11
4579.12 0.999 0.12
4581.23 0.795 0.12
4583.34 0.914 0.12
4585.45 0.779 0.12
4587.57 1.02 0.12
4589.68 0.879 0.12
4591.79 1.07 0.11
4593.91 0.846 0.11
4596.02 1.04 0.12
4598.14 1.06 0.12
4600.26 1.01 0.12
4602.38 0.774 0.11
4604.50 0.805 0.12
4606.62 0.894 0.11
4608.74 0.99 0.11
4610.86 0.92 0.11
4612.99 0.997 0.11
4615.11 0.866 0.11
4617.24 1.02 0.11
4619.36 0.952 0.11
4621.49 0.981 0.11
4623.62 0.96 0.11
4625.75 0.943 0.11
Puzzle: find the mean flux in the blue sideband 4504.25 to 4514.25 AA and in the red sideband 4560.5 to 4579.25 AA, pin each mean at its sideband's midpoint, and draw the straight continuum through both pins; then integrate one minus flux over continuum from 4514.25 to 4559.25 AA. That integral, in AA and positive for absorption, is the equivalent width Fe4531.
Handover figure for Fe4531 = 4.9 AA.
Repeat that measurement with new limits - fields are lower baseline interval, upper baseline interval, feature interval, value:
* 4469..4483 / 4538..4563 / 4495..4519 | -0.9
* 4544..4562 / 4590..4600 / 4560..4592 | 0.5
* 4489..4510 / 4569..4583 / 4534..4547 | 0.2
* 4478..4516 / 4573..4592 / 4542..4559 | 0.5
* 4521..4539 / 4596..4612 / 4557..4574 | -1.2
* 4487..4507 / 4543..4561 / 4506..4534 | -1.9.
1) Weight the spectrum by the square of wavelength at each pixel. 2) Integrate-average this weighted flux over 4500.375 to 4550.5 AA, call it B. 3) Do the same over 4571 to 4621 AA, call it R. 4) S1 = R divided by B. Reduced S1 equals 0.96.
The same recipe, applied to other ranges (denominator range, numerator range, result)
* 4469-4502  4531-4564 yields 1.01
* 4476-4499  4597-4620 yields 1.02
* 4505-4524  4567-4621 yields 0.91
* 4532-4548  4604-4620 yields 1.02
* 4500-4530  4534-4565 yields 0.93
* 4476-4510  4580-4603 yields 0.96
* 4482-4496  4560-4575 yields 1.08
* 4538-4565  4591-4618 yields 1.00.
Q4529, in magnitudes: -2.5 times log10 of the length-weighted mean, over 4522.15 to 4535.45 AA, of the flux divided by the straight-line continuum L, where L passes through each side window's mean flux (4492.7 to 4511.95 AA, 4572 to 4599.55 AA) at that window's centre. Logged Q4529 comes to 0.07 mag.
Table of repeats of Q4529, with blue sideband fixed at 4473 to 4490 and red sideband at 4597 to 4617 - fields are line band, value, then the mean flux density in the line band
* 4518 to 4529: -0.009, 0.998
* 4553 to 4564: -0.058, 1.02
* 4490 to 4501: 0.118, 0.907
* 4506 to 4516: -0.109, 1.11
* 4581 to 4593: 0.031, 0.916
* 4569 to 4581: 0.011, 0.943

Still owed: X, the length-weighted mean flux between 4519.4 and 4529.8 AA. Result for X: 0.994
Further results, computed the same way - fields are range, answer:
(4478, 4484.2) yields 1.04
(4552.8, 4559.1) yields 0.96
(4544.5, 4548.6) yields 0.95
